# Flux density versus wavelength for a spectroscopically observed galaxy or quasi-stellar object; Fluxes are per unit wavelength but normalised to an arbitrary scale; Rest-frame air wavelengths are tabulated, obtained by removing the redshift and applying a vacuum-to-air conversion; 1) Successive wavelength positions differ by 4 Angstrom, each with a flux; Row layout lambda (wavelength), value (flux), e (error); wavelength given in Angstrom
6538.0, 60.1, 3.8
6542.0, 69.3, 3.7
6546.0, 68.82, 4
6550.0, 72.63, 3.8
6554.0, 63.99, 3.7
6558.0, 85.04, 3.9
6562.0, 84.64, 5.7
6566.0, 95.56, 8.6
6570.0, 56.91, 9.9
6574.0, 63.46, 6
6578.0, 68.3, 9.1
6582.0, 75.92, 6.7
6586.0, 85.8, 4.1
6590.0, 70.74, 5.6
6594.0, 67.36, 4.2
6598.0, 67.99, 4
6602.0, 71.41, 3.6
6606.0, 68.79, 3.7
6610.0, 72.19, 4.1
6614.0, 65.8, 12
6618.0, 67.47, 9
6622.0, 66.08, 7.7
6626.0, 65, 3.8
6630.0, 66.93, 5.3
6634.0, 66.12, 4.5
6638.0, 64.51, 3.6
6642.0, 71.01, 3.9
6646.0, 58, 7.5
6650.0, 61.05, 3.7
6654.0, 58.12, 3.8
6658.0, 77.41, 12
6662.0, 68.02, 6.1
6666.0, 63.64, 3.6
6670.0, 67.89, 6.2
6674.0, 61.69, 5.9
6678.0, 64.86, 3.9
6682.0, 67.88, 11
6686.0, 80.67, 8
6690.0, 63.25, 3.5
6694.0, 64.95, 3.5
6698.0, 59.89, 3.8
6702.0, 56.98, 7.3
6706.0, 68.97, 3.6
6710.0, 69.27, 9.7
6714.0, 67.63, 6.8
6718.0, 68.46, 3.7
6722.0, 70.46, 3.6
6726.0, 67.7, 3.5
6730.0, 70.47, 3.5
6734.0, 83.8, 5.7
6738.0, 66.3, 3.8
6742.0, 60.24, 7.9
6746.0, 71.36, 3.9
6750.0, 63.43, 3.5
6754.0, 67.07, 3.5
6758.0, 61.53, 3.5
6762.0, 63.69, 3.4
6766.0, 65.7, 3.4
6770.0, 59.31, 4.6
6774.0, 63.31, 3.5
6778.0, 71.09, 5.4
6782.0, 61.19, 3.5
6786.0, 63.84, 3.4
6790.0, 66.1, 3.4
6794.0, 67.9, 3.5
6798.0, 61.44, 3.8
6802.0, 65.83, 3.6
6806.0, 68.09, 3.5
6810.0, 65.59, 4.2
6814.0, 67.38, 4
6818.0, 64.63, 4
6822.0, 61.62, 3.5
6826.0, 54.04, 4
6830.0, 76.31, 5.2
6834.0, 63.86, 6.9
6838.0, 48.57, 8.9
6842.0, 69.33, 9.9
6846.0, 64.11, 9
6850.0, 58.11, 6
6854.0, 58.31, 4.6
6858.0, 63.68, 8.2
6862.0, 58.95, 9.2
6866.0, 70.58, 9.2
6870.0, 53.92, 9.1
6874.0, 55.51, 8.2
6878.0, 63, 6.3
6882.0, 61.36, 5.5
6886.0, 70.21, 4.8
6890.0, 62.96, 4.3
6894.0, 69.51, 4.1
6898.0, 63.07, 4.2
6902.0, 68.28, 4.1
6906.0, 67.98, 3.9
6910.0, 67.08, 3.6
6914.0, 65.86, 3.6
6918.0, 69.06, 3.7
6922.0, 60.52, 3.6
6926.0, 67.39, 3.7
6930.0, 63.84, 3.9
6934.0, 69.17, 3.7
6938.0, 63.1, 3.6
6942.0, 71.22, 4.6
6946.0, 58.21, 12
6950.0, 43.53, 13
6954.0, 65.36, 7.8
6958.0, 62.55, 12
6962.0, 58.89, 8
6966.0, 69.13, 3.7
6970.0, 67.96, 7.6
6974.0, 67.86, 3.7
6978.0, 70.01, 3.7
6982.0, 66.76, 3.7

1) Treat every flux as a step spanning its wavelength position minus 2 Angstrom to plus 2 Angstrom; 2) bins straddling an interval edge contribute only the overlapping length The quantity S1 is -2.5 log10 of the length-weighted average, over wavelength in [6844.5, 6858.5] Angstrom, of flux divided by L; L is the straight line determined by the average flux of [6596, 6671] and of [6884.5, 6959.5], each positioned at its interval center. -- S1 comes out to 0.08 mag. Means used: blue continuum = 66.7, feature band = 60.7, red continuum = 64.7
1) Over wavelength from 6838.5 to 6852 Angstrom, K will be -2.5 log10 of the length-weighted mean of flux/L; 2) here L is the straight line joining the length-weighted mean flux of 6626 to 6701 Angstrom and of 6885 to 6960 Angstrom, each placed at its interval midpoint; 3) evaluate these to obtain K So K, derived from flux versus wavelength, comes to 0.05 mag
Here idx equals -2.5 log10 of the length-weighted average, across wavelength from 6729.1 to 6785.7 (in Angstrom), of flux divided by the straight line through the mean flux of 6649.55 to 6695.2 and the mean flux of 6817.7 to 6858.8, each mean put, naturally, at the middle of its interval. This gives -0.03 mag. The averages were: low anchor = 66.8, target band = 66.2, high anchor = 61.9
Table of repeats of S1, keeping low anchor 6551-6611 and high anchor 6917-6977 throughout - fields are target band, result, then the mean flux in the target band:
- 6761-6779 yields 0.07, 64.3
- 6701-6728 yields 0.04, 67.4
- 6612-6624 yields 0.09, 66.5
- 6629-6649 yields 0.11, 65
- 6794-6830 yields 0.05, 64.5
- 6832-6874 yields 0.10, 60.7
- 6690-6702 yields 0.14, 61.7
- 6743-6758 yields 0.05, 66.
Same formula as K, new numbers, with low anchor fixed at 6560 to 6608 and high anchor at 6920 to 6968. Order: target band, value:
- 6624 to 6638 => 0.09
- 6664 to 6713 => 0.07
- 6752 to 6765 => 0.06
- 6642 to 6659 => 0.12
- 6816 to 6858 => 0.07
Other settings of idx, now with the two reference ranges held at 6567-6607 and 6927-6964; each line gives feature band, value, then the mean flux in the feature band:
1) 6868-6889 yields 0.04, 60.9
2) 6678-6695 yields -0.01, 68.9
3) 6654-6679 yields 0.03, 66.6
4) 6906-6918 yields -0.07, 67.2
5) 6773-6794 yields 0.00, 65.5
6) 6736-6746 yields 0.03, 64.9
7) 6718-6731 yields -0.03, 69.3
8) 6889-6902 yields -0.05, 65.8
